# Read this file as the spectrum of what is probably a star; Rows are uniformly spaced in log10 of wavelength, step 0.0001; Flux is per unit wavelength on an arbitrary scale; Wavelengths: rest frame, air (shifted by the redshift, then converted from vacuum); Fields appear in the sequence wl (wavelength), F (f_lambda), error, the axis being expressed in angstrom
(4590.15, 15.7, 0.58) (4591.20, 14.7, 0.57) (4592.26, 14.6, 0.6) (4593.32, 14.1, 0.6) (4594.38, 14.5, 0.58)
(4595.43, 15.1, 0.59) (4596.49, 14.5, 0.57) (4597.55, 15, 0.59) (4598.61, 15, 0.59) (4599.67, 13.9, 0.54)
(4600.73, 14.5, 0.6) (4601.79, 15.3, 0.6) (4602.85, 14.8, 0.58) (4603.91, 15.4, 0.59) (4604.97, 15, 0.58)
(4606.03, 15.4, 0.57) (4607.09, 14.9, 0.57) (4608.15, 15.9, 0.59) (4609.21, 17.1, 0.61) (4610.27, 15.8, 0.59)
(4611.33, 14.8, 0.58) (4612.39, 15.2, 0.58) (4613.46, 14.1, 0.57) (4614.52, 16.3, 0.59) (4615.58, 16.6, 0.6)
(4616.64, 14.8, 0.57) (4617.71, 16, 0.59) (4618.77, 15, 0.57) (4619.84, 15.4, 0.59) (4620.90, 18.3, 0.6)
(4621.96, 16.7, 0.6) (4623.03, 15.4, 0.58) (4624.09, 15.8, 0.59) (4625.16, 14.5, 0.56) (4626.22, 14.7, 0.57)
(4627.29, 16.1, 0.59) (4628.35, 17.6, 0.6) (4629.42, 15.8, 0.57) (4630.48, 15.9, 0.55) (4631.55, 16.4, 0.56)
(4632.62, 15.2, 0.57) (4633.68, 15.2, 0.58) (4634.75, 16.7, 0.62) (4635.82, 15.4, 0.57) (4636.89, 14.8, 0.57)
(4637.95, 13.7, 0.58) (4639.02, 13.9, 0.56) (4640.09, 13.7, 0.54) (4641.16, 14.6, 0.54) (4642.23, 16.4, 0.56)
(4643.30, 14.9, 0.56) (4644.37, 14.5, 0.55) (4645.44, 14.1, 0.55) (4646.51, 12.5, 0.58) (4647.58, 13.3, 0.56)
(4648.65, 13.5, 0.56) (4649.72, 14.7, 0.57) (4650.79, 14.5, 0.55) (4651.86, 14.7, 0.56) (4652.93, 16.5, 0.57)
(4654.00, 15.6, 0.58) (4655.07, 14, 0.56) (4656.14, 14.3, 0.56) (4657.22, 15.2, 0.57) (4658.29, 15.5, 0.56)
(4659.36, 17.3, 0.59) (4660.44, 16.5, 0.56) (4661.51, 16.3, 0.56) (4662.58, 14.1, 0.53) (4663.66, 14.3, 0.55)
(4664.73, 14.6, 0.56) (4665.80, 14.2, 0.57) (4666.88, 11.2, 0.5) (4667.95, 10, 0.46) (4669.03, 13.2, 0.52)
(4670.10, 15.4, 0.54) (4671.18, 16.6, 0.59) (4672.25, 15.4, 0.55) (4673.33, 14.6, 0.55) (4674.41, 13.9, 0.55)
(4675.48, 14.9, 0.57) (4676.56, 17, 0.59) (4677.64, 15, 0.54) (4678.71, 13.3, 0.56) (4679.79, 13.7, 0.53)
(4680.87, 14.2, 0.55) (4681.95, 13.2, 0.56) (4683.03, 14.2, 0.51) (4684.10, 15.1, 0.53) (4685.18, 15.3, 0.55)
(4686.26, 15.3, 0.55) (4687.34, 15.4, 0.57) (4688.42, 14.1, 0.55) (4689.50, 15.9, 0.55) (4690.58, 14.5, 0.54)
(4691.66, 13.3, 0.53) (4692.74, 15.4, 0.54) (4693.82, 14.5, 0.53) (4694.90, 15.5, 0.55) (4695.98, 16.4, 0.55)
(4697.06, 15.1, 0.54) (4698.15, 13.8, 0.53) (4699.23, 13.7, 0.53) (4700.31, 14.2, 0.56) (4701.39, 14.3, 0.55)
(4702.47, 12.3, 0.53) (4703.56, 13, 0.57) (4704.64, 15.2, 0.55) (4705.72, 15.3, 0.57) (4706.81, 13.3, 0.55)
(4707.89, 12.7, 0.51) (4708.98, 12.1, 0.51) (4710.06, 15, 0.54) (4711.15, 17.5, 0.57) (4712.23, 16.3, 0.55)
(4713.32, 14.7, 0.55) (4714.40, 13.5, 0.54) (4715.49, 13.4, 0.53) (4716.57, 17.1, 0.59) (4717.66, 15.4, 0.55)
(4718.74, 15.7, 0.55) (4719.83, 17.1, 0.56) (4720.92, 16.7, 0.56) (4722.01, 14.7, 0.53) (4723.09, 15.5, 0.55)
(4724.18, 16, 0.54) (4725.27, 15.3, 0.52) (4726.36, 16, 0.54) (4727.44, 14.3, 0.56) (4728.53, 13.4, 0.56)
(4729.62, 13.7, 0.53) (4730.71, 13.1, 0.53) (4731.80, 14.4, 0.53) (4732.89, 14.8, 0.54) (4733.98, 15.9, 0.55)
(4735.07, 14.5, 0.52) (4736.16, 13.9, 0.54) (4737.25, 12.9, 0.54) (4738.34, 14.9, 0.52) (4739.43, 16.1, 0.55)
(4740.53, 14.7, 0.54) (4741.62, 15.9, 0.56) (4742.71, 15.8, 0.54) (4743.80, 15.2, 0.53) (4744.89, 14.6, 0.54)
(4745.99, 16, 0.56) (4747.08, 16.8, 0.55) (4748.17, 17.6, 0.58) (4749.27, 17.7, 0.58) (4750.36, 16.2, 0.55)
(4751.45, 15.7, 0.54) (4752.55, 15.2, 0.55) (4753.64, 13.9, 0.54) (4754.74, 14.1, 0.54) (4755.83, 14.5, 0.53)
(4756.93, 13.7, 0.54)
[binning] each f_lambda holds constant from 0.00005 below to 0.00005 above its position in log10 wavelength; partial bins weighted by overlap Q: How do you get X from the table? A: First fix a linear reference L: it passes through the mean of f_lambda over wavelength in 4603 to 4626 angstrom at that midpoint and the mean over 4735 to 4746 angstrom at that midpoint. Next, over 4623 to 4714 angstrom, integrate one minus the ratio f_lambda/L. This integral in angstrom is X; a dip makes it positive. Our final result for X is 3.54 angstrom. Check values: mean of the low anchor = 15.6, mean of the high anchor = 14.9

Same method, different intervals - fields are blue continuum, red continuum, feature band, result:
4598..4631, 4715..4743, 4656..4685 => 1.38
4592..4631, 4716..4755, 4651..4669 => 0.90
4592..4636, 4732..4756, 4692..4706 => 0.80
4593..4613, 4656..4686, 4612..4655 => -1.01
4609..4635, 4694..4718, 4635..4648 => 0.94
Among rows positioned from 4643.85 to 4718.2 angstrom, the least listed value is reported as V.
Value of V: 10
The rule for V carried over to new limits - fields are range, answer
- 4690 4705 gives 12.3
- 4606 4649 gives 12.5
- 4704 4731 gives 12.1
